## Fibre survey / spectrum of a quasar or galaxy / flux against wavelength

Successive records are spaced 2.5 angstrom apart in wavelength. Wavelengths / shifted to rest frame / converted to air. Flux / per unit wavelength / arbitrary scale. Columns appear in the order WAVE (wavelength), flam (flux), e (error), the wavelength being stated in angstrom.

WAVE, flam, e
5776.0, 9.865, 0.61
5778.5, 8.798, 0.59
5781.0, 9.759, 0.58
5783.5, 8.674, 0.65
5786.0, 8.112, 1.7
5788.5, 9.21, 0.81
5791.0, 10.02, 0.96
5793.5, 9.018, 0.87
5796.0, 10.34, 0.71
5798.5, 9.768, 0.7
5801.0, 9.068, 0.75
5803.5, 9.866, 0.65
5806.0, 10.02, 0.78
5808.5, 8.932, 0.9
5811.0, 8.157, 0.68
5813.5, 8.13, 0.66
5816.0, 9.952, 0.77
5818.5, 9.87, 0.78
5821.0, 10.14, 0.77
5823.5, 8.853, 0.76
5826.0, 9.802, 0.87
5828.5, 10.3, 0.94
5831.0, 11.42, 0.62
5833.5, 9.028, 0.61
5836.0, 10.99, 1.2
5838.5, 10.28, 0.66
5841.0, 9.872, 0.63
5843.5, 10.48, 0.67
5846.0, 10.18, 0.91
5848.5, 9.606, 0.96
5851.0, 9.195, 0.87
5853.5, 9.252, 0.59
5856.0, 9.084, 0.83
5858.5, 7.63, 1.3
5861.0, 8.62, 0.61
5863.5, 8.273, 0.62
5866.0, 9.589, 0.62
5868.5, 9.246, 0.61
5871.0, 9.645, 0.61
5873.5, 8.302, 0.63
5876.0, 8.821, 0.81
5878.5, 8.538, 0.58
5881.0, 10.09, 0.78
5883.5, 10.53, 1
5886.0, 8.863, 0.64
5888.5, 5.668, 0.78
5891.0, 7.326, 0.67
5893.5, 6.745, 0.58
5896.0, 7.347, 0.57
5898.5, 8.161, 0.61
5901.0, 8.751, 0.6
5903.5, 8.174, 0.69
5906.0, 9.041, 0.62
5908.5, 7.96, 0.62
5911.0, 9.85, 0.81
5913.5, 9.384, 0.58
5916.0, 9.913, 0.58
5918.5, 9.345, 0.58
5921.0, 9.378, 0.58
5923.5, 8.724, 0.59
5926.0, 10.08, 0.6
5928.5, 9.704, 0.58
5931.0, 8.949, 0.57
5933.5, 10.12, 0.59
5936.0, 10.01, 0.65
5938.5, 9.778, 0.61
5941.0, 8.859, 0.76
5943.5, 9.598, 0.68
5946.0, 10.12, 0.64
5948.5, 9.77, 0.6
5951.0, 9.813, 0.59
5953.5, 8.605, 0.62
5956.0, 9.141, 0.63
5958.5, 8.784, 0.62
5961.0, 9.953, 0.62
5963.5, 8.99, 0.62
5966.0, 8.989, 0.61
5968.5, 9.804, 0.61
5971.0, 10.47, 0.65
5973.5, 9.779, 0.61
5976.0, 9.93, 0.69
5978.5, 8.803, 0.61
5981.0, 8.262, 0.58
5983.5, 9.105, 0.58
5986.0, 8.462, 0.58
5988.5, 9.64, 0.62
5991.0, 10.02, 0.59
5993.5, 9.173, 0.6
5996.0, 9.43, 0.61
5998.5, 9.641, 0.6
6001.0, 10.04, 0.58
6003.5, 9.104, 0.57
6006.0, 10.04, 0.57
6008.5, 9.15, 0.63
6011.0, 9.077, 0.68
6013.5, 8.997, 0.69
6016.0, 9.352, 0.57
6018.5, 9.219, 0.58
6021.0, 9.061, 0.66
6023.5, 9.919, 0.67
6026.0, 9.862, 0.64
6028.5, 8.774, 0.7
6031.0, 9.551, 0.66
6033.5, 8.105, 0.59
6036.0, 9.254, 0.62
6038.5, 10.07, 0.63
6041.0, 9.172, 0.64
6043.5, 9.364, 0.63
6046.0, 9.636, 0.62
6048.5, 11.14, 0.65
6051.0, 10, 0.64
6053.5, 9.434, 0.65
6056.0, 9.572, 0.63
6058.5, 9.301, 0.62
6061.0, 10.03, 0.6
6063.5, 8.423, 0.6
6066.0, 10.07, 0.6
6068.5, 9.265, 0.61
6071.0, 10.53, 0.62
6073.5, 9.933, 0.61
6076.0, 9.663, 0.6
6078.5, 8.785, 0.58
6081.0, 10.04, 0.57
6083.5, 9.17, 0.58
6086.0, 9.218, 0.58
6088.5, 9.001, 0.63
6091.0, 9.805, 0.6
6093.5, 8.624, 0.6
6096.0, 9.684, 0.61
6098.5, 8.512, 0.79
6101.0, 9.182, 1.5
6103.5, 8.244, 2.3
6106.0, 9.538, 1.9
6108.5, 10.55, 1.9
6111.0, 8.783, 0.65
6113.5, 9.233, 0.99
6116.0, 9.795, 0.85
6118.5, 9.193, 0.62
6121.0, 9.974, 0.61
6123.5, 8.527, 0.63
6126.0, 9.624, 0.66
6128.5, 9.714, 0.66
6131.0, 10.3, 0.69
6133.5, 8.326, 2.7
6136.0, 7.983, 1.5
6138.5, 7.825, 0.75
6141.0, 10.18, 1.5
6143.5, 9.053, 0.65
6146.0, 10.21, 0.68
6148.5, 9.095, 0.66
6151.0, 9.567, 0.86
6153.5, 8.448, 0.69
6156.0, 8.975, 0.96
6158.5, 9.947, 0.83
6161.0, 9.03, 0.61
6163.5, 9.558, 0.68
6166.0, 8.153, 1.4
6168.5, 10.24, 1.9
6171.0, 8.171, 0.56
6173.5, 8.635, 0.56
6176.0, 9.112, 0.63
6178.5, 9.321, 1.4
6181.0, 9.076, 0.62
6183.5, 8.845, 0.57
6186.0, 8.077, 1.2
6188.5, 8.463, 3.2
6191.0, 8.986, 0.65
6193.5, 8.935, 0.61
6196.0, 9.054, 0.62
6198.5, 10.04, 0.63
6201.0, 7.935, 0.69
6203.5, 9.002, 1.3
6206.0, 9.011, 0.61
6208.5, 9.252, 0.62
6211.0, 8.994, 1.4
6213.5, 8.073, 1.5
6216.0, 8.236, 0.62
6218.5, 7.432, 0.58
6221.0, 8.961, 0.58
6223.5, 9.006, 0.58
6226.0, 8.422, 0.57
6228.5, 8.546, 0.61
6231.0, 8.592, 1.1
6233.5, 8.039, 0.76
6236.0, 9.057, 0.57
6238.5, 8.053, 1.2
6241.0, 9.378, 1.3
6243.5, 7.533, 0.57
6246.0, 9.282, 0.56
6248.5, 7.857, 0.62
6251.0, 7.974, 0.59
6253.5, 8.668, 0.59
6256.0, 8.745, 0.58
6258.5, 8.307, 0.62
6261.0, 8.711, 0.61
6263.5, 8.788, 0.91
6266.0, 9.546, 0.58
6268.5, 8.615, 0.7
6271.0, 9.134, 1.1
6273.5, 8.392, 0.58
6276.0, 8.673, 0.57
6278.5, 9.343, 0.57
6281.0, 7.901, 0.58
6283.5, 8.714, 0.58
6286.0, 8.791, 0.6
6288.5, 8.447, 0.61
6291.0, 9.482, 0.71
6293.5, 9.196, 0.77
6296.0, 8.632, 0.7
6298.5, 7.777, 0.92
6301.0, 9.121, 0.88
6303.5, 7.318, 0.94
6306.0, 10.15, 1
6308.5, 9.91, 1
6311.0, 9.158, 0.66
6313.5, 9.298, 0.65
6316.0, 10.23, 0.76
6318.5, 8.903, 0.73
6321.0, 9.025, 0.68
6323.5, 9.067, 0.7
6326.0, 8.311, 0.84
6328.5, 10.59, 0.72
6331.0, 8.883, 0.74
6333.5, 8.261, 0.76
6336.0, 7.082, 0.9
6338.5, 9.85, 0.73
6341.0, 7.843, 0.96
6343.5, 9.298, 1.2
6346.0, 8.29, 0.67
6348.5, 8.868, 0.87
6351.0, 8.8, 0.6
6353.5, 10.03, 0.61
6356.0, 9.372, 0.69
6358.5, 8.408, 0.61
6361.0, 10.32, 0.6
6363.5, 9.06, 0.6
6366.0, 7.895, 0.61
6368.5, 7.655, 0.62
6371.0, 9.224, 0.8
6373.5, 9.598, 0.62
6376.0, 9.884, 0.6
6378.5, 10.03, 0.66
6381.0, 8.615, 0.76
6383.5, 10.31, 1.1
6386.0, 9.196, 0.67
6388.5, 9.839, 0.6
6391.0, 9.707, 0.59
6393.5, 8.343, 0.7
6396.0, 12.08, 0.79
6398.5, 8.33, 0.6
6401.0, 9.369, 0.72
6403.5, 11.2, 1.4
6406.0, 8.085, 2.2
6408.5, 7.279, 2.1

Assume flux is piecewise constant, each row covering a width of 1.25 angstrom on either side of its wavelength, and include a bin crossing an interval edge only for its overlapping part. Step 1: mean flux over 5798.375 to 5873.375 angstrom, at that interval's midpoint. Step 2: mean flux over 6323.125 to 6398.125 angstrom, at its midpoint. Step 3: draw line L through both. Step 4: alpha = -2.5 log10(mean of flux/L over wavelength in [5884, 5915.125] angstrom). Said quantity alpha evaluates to 0.16 mag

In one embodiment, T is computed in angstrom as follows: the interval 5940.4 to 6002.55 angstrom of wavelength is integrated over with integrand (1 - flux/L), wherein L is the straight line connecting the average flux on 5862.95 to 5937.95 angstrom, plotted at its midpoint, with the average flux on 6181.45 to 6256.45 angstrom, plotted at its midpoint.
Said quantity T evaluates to -4.0 angstrom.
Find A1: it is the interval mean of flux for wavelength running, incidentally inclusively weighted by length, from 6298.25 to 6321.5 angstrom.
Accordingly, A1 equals 9.15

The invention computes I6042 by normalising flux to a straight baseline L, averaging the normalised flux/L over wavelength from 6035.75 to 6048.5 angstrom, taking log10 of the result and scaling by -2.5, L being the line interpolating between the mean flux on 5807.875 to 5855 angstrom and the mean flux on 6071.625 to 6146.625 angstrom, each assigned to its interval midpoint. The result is -0.033 mag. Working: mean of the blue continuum 9.71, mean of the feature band 9.68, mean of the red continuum 9.29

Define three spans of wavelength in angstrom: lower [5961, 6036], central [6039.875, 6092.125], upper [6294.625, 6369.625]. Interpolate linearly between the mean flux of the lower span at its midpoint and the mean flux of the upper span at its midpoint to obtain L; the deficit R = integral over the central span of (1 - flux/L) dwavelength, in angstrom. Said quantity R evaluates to -1.9 angstrom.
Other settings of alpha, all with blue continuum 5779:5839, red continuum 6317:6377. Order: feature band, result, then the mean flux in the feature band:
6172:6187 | 0.03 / 8.85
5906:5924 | 0.02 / 9.23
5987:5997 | -0.02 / 9.54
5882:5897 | 0.21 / 7.79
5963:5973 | -0.03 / 9.62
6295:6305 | 0.09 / 8.25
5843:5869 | 0.04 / 9.16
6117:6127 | -0.02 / 9.33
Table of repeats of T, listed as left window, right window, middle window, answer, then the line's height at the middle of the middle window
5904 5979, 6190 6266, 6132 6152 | -0.35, 8.88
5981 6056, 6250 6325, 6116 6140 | 0.25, 9.2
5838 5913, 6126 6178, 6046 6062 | -1.52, 9.03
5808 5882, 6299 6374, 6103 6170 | -0.85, 9.15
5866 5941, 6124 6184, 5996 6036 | -1.37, 9.02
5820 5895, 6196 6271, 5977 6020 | -1.33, 8.99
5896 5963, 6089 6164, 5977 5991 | 0.43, 9.26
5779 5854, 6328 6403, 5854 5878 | 1.90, 9.57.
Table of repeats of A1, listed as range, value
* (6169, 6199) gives 8.9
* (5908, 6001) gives 9.43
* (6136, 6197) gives 9.02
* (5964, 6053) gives 9.44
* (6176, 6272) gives 8.69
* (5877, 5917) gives 8.51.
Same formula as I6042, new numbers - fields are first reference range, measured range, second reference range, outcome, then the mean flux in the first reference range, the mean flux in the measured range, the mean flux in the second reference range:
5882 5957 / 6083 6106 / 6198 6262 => -0.039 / 8.99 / 9.07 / 8.56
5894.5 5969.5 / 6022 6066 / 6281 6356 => -0.044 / 9.23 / 9.52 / 8.93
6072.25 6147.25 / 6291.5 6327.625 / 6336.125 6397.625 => 0.025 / 9.29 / 9.03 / 9.23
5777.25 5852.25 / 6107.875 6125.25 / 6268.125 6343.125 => -0.029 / 9.59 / 9.4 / 8.88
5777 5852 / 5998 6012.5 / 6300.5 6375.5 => -0.013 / 9.6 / 9.49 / 9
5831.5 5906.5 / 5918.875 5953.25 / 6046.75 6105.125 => -0.054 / 8.93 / 9.57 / 9.46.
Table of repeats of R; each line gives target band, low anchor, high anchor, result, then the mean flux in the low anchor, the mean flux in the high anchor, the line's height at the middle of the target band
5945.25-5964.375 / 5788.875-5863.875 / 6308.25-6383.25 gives 0.1 angstrom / 9.55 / 9.06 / 9.43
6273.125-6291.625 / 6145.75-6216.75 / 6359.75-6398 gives 1.0 angstrom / 8.97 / 9.43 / 9.2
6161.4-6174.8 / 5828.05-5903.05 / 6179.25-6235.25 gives -0.3 angstrom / 9.04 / 8.69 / 8.73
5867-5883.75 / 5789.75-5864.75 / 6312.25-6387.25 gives 0.4 angstrom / 9.54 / 9.07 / 9.5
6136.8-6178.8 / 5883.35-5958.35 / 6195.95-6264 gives -2.2 angstrom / 8.96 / 8.6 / 8.68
